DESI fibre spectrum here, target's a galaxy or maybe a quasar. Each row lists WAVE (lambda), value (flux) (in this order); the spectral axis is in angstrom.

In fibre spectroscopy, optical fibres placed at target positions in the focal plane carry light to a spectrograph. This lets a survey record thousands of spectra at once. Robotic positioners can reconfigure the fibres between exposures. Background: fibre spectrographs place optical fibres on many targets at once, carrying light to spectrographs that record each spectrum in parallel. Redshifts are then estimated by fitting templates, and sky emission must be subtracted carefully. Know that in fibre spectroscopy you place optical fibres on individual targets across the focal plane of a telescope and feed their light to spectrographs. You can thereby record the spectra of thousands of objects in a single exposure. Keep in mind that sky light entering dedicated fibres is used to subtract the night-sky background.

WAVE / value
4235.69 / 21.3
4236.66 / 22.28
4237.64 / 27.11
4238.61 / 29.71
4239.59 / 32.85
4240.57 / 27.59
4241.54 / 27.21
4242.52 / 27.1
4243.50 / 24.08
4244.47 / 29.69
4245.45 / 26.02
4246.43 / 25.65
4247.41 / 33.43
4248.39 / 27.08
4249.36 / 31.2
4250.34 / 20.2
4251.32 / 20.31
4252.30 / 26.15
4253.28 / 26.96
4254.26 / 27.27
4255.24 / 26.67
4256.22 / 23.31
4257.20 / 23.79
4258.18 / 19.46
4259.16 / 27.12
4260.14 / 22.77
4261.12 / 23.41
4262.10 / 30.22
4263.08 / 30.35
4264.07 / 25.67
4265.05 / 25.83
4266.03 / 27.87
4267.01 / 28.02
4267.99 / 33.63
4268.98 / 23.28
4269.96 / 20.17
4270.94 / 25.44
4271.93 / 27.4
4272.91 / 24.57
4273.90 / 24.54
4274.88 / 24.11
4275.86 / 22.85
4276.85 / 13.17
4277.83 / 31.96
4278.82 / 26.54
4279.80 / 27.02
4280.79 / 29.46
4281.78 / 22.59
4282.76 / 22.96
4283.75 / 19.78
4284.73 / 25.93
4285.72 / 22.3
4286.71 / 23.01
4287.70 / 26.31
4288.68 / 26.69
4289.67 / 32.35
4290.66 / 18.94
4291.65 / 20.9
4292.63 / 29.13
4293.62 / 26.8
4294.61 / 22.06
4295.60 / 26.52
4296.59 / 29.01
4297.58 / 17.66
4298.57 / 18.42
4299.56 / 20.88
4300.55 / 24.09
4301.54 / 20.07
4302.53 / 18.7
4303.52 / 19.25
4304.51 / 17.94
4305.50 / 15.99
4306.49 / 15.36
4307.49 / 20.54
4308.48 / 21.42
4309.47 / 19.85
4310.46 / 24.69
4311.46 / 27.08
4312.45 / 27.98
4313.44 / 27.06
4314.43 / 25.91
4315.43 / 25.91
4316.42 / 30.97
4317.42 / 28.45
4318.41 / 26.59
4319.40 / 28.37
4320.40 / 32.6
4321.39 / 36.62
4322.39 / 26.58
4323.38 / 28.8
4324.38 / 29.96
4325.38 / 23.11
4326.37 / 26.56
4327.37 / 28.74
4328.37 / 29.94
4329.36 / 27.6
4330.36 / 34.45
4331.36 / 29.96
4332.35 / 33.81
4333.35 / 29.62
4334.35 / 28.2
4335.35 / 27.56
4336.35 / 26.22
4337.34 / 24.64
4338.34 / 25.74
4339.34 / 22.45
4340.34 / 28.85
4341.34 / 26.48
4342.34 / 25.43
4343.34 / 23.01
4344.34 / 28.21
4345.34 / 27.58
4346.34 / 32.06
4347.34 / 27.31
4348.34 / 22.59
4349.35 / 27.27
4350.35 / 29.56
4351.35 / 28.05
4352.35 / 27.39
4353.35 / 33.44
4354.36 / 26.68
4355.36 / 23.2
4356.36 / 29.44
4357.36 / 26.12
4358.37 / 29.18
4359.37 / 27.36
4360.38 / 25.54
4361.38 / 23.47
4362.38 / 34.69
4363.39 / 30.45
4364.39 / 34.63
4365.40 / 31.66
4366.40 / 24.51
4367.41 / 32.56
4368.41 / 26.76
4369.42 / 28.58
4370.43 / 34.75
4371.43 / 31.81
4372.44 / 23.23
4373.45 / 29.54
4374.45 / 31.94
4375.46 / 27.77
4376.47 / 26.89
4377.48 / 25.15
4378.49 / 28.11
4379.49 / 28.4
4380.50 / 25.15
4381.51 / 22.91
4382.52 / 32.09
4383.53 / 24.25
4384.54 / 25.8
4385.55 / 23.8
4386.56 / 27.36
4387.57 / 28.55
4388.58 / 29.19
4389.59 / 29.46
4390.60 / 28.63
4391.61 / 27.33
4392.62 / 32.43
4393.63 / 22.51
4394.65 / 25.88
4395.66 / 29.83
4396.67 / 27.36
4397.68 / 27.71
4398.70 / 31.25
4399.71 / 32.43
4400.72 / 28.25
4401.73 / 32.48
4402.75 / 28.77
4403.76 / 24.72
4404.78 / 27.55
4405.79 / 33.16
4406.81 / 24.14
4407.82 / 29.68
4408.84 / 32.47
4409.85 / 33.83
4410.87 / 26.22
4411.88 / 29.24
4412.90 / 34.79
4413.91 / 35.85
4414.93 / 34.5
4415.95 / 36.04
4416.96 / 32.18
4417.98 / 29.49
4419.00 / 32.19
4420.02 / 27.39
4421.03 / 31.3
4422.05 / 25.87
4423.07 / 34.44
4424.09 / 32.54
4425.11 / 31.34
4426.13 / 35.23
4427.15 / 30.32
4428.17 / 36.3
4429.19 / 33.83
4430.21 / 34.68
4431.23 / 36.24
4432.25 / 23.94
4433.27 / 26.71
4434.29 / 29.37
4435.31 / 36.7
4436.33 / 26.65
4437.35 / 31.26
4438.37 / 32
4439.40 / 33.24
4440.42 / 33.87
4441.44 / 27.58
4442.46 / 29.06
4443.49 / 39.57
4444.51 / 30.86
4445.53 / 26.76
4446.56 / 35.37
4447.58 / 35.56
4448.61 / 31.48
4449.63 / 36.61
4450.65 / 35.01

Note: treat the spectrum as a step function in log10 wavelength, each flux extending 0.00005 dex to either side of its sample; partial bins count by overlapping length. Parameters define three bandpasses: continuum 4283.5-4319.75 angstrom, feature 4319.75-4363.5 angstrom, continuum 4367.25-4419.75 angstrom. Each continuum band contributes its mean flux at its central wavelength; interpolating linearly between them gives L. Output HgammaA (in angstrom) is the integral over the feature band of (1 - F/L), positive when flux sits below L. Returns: -3.57 angstrom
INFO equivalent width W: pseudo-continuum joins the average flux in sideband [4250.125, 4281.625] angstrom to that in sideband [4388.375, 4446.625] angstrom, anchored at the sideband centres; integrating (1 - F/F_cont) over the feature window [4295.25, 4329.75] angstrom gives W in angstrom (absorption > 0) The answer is 2.8 angstrom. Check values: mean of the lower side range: 25.3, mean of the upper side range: 30.7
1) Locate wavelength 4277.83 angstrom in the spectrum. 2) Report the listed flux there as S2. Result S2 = 31.96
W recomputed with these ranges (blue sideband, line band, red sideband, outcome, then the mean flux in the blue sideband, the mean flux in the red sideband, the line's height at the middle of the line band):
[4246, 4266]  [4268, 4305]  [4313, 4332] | 4.8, 25.9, 28.9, 27.3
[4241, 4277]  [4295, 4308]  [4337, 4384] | 3.0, 25.7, 27.8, 26.6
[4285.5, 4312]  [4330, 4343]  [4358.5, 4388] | -1.3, 22.4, 28.2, 25.4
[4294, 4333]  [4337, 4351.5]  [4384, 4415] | 0.1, 25.4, 29.1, 26.7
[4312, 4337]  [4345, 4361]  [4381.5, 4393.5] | 0.4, 28.8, 27.7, 28.3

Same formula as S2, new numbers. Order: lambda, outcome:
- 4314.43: 25.91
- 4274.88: 24.11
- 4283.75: 19.78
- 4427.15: 30.32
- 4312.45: 27.98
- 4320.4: 32.6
